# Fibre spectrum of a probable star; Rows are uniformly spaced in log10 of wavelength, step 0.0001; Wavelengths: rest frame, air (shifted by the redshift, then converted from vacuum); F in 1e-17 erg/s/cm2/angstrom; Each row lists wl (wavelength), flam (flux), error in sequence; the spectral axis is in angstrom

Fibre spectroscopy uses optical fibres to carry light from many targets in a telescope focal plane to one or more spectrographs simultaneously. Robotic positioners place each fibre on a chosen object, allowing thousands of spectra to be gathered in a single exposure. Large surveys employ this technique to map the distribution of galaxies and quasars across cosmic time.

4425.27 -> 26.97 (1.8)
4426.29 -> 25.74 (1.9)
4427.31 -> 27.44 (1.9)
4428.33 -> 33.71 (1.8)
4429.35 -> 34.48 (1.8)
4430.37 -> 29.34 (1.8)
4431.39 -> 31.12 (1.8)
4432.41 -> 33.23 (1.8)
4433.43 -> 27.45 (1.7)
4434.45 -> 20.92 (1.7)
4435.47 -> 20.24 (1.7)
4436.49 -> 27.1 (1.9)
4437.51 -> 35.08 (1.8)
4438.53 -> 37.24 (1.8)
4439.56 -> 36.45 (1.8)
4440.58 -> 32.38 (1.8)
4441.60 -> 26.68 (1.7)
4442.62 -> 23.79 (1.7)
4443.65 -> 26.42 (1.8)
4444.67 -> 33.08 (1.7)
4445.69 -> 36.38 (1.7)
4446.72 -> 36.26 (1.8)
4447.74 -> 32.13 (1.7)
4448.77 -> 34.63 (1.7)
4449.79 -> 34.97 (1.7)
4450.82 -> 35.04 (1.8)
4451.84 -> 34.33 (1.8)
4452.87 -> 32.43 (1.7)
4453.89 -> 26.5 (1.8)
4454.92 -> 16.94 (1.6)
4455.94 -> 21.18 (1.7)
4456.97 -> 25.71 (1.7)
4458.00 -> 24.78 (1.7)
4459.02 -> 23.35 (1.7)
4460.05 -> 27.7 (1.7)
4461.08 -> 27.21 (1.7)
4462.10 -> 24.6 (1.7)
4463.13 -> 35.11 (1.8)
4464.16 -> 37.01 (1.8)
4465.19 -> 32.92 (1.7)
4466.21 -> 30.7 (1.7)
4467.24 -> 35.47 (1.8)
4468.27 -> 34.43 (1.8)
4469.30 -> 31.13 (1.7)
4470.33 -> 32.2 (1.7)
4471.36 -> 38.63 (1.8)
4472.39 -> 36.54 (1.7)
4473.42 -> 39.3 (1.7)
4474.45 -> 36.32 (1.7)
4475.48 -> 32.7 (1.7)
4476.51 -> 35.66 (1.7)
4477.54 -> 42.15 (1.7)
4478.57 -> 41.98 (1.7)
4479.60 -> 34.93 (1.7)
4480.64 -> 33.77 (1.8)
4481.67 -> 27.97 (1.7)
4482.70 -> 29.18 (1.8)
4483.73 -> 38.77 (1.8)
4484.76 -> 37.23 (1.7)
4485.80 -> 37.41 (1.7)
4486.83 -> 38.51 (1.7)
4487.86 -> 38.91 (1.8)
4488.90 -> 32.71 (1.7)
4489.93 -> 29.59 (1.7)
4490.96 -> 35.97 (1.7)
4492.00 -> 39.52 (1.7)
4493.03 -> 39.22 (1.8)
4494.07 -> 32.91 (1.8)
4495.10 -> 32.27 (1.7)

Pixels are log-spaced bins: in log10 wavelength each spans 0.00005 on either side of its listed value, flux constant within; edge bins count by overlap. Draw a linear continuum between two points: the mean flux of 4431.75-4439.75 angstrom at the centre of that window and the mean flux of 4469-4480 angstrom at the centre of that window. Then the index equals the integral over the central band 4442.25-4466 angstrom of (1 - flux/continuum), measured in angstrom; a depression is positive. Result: 2.2 angstrom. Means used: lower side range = 29.5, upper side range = 36.6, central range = 29.7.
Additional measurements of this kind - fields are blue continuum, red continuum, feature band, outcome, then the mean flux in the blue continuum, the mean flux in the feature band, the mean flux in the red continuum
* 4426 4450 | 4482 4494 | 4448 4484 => 1.6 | 30.7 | 32.1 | 35.9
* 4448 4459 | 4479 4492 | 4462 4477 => -1.3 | 28.5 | 34.4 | 34.8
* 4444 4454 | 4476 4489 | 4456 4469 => 1.9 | 33.8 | 29.6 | 36.2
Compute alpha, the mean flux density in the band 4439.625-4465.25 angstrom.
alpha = 29.7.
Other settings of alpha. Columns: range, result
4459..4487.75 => 34.3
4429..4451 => 31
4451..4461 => 26.2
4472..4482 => 36.3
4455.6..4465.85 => 28.1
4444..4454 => 33.8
